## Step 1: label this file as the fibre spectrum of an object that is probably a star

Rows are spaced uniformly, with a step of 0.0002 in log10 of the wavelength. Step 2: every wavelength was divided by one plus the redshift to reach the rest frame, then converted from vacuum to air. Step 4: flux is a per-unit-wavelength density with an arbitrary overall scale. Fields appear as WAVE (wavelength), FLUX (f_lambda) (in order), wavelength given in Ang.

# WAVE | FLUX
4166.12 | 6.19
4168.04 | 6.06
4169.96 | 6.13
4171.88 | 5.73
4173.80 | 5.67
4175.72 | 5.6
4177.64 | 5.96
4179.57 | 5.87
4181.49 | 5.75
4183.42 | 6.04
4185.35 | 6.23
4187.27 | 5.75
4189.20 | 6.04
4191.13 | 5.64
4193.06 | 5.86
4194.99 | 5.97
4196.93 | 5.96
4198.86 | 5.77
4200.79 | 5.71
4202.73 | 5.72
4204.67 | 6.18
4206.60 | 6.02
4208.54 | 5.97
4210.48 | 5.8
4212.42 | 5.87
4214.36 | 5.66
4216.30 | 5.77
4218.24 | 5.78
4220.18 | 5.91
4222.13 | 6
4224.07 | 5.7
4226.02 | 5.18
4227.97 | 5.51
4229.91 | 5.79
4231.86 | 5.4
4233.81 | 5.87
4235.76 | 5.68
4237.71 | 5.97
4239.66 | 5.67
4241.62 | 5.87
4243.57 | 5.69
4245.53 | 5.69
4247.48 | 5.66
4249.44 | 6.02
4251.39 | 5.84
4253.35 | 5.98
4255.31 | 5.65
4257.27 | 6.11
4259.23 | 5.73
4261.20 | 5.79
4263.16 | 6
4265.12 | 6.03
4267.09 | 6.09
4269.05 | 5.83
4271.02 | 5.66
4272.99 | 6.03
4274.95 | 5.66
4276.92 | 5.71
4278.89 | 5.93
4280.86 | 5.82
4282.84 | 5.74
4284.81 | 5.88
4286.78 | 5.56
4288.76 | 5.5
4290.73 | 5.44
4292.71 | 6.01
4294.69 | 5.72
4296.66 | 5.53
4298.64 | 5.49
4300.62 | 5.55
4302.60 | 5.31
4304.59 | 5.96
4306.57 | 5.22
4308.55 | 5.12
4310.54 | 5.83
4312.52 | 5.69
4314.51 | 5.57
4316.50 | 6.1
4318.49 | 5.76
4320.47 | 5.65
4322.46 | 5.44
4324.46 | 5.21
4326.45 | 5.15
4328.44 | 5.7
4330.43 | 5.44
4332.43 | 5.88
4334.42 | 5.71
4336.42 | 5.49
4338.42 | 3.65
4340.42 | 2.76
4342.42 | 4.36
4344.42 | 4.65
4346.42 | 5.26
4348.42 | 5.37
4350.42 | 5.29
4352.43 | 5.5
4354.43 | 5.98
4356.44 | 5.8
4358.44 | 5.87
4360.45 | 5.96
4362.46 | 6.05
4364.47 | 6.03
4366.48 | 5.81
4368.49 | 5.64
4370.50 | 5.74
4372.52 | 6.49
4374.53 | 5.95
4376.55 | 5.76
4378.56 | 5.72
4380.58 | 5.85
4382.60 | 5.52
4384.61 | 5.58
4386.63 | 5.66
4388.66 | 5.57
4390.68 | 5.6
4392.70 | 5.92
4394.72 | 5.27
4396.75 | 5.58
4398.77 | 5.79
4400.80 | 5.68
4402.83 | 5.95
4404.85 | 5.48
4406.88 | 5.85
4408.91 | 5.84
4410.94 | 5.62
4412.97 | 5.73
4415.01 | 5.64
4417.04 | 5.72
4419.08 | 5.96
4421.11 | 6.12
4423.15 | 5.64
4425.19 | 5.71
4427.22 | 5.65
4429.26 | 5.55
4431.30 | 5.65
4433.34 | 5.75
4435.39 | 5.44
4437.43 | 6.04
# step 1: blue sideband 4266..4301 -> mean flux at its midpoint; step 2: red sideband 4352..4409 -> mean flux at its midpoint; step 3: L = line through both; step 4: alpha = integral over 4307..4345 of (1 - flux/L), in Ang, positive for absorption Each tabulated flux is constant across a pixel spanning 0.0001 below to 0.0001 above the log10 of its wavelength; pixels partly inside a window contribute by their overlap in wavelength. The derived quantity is 3.49 Ang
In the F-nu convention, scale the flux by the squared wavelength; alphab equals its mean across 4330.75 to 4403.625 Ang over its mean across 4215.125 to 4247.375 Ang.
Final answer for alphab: 1.03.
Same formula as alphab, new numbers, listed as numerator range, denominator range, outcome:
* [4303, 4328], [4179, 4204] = 1.00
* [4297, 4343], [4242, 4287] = 0.93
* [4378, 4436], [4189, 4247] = 1.07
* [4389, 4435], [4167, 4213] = 1.07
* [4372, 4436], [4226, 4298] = 1.06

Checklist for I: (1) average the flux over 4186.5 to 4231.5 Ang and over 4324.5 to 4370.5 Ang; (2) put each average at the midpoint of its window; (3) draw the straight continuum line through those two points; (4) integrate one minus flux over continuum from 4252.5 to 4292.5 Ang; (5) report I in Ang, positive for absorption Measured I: -1.57 Ang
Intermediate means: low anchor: 5.8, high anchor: 5.34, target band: 5.81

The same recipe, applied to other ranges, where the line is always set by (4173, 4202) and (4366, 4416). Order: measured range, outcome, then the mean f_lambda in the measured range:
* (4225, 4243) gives 0.5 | 5.66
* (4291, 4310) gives 0.8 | 5.55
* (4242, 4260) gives 0.0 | 5.82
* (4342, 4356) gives 1.2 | 5.26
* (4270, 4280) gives 0.0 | 5.8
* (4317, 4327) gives 0.5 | 5.49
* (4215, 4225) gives 0.0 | 5.83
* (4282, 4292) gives 0.3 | 5.63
